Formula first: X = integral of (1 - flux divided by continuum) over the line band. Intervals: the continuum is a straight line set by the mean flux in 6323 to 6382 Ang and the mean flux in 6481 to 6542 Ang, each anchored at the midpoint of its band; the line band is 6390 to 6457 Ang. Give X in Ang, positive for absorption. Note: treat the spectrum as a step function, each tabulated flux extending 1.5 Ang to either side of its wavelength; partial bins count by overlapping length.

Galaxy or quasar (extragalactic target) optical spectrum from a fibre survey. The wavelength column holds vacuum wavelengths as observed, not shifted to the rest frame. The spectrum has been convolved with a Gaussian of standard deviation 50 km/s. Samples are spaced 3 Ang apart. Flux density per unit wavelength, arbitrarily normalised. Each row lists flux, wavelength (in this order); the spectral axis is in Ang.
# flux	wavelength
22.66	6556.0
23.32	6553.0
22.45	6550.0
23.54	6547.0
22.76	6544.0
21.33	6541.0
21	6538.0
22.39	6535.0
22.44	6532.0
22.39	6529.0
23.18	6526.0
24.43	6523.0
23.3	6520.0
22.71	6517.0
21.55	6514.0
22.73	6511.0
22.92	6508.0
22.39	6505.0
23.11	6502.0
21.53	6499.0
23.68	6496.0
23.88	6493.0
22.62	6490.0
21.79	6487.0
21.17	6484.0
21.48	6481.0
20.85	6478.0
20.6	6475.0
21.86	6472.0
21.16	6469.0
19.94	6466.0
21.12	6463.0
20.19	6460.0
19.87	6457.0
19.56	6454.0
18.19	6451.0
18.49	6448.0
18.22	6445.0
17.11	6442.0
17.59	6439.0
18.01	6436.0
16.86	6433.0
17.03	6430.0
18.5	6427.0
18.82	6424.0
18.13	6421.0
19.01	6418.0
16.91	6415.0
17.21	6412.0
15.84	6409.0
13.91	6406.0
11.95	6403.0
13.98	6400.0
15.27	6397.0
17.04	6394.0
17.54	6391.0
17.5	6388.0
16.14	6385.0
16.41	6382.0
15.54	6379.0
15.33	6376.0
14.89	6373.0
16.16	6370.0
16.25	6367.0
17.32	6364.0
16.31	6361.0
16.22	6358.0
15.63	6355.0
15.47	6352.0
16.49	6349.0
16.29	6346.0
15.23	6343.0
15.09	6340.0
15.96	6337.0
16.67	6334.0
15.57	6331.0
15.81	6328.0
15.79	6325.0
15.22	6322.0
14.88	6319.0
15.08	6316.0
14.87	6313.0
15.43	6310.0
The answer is 6.3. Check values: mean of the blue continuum 15.9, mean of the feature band 17.1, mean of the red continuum 22.5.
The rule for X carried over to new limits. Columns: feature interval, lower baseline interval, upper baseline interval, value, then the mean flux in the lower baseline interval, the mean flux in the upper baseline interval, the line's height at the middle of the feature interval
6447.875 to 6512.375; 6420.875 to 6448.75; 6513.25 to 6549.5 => -4.1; 17.8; 22.6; 20.1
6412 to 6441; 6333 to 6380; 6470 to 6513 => 2.0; 15.9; 22.2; 19.2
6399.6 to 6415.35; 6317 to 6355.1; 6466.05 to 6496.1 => 3.2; 15.7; 21.7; 18.7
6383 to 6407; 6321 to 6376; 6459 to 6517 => 3.2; 15.9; 21.9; 17.9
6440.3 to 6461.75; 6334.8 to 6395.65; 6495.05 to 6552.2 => 0.9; 16.1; 22.6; 19.7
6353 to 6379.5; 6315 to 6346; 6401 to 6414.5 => -1.3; 15.6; 14.9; 15.2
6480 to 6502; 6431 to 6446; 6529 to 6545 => -2.7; 17.5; 22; 19.9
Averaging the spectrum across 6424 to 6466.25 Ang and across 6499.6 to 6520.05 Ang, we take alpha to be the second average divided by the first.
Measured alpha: 1.21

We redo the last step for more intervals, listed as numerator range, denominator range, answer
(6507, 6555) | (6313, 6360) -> 1.45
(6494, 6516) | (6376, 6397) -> 1.37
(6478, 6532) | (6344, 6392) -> 1.39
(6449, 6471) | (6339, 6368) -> 1.25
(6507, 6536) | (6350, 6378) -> 1.43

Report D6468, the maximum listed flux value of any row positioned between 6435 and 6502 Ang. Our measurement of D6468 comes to 23.88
